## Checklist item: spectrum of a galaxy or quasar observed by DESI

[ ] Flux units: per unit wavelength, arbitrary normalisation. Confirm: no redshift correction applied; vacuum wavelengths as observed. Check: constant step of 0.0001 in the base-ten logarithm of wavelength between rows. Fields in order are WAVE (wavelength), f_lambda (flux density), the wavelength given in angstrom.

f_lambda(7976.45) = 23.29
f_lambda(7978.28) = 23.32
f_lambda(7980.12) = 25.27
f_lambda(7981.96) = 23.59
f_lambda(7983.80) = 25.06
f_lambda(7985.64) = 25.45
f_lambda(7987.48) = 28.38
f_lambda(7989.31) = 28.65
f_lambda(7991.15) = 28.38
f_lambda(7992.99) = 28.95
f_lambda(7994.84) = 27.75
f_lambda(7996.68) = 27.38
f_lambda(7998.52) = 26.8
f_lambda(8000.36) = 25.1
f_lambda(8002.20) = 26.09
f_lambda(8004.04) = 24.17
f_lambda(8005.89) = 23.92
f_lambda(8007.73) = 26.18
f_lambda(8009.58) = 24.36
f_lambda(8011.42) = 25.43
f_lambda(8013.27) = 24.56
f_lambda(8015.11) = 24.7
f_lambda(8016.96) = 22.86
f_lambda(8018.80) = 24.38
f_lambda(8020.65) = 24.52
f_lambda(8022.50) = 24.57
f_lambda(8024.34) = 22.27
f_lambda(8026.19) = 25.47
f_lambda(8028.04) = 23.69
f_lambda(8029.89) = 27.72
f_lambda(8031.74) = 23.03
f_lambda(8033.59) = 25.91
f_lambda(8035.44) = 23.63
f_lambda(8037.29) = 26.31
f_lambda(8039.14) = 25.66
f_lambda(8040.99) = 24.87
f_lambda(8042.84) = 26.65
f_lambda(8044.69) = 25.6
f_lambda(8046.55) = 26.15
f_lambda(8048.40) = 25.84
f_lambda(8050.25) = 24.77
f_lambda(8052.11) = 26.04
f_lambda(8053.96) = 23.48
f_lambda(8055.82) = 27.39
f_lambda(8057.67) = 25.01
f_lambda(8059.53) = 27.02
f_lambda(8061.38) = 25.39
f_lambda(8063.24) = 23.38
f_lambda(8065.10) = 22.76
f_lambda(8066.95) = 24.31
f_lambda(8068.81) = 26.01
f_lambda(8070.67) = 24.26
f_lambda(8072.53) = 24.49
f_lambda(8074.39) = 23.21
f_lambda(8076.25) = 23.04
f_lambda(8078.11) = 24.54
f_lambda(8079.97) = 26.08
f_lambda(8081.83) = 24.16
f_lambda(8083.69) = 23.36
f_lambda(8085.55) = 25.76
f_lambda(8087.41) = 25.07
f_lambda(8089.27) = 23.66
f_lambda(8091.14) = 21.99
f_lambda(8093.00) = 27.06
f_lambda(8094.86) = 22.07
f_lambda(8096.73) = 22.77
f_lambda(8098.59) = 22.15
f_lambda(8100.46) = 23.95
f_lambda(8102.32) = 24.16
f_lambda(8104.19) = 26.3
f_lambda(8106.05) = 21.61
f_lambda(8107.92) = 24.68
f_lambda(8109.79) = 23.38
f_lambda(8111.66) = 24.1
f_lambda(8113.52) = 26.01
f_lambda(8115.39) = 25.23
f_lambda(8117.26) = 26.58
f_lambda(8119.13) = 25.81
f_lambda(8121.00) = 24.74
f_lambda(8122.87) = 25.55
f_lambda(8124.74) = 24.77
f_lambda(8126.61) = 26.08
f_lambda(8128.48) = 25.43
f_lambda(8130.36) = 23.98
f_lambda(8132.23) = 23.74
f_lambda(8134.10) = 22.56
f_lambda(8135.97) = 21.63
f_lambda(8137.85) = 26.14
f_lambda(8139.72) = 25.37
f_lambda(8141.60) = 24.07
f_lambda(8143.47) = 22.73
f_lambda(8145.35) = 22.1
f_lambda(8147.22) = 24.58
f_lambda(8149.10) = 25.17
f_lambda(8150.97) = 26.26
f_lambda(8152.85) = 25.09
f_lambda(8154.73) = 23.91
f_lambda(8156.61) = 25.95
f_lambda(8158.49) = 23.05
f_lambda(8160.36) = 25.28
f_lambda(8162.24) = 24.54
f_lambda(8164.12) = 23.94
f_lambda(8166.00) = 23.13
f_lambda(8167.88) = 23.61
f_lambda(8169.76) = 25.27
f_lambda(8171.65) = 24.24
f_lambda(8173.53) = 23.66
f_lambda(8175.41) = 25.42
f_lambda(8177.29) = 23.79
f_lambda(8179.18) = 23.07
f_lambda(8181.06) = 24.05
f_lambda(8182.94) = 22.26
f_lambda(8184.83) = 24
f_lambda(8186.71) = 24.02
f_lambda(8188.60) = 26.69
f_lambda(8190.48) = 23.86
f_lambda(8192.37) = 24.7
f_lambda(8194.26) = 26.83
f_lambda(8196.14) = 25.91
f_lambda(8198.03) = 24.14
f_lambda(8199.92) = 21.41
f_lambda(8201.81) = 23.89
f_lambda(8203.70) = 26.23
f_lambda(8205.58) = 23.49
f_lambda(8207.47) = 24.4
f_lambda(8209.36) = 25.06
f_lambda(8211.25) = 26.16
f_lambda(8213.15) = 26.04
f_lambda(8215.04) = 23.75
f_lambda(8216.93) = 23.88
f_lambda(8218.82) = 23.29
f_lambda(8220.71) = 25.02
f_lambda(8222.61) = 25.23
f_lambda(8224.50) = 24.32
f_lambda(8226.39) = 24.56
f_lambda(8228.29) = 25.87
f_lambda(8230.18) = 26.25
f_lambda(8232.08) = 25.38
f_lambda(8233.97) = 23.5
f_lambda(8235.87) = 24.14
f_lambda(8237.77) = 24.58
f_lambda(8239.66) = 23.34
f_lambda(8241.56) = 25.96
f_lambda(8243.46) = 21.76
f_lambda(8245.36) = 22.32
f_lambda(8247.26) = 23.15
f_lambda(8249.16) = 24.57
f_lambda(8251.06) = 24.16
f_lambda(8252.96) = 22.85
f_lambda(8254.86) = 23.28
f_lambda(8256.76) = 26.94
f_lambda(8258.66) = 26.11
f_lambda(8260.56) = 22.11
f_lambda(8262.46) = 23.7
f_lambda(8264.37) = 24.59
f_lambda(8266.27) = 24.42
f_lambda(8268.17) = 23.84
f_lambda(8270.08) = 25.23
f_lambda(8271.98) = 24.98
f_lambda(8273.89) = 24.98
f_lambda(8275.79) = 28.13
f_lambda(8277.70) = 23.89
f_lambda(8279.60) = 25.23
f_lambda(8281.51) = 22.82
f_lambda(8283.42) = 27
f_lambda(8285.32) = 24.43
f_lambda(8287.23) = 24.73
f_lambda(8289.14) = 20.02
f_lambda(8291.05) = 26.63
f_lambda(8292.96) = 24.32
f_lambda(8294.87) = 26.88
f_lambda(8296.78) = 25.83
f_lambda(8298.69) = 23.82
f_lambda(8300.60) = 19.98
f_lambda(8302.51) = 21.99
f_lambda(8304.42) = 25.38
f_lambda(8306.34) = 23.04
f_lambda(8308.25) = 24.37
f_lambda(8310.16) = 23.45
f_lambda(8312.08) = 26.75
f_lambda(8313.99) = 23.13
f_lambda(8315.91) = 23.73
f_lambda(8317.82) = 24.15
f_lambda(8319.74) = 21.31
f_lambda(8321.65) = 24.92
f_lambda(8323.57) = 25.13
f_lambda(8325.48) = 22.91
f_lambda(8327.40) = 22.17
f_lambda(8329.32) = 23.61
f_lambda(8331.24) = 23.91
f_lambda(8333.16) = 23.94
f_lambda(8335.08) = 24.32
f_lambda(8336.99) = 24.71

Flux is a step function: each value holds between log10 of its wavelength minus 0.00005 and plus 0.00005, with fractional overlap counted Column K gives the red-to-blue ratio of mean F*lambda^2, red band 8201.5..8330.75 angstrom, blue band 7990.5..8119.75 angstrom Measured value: 1.03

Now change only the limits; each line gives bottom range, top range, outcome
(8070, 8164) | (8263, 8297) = 1.06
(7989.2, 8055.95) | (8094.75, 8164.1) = 0.98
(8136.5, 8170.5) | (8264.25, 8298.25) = 1.05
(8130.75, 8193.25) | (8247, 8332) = 1.03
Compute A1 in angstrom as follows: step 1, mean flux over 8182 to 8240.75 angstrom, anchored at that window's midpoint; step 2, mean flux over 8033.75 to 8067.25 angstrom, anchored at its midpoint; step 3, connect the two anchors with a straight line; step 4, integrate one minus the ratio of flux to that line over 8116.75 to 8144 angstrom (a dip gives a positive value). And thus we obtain 0.36 angstrom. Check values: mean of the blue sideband 25.3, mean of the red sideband 24.6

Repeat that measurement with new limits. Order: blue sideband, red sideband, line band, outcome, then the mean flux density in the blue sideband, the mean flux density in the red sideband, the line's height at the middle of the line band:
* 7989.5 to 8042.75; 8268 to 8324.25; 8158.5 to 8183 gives 0.75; 25.4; 24.3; 24.8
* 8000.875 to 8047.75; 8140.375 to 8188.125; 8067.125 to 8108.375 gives 0.79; 24.9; 24.2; 24.6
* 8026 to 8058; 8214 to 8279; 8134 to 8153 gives 0.56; 25.4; 24.4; 24.9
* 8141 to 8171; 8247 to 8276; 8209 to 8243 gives -0.43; 24.3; 24.5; 24.4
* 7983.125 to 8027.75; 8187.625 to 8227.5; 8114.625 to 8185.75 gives 1.66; 25.6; 24.7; 25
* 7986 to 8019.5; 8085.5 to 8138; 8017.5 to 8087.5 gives 1.00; 26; 24.3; 25.2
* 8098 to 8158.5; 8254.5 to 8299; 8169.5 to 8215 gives 0.21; 24.5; 24.8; 24.6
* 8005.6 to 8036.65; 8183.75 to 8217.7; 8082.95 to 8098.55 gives 0.47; 24.6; 24.7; 24.6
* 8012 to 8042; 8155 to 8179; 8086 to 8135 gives 0.09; 24.7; 24.3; 24.4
